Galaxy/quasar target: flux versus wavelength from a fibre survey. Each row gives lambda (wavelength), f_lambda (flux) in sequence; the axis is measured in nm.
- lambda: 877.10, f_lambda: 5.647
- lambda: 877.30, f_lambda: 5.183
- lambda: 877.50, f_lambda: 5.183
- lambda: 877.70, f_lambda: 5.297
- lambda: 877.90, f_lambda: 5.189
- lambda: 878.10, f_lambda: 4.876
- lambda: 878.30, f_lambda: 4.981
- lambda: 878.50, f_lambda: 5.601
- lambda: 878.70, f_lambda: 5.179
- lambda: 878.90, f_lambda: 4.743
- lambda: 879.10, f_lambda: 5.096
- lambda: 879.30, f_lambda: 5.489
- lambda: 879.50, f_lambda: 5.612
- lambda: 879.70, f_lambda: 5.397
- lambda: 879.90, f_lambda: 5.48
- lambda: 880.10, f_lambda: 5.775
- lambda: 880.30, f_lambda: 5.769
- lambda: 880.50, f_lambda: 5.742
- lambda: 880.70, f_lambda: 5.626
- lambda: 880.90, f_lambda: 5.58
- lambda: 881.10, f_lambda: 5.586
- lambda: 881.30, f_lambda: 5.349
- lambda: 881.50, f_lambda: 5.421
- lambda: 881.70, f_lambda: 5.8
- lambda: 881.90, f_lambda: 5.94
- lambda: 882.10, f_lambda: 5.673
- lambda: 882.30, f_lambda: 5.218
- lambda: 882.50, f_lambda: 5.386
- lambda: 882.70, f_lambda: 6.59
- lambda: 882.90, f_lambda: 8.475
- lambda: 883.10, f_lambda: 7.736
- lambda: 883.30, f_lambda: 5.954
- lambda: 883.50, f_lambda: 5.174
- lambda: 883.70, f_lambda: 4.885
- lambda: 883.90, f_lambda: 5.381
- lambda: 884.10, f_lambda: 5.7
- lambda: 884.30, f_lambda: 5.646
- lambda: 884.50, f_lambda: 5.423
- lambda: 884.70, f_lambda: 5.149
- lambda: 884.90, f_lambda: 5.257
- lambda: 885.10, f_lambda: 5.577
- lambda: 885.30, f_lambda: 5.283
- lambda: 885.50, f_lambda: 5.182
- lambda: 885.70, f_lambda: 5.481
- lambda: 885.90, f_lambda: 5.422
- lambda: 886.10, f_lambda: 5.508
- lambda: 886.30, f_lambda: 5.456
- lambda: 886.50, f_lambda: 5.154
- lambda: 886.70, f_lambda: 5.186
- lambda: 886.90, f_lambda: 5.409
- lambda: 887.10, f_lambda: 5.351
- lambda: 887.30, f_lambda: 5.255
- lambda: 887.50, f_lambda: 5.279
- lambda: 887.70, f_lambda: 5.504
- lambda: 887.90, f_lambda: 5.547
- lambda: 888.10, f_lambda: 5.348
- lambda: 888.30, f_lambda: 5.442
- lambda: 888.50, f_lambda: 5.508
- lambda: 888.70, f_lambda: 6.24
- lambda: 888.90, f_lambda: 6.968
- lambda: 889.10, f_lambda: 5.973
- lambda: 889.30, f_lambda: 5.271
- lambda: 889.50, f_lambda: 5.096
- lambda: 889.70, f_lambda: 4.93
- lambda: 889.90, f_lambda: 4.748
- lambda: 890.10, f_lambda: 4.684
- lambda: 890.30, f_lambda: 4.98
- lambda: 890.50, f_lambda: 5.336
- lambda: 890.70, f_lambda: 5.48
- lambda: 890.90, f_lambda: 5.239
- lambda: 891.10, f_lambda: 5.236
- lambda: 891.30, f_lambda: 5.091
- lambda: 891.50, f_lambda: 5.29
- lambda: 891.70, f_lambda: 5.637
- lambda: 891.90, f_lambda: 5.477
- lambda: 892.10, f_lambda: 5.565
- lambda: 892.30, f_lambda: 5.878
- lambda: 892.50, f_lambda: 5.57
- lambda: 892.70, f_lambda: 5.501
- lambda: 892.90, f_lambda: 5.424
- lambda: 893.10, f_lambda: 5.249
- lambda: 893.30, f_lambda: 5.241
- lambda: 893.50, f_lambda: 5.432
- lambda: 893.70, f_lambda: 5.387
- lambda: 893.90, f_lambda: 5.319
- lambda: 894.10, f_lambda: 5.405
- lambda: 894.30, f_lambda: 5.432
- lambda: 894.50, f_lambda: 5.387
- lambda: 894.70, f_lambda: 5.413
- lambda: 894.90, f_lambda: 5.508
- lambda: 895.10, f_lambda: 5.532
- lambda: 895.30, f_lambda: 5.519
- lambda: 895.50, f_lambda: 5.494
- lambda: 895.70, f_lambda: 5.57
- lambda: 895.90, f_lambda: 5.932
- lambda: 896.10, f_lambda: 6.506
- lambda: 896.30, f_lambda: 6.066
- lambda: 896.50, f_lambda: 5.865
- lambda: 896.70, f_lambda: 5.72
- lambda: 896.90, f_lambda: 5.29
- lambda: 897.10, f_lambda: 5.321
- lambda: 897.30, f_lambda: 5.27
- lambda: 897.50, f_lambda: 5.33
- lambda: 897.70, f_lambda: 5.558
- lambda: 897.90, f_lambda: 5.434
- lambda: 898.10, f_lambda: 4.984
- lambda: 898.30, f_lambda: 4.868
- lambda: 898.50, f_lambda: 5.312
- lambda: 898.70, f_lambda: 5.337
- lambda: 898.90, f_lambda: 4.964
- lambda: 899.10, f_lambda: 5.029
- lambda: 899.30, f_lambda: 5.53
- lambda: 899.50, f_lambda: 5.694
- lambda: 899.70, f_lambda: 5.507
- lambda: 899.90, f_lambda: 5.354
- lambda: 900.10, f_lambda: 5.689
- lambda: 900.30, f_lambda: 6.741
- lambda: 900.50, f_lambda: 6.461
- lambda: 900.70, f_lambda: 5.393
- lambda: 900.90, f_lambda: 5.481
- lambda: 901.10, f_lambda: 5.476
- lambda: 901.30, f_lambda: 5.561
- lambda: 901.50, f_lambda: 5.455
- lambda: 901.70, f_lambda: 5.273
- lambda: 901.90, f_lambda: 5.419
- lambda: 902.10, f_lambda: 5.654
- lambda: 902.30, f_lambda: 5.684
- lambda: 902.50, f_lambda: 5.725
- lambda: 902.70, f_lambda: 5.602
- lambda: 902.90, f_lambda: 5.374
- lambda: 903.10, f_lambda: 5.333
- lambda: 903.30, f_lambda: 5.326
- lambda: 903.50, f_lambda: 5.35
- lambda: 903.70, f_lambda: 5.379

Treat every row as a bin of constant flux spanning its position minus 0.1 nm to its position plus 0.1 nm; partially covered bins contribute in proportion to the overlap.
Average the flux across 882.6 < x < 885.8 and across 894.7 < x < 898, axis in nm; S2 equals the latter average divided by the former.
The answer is 0.97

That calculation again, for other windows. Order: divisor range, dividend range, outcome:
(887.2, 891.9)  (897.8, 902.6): 1.02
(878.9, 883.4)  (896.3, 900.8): 0.94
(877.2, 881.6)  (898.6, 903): 1.04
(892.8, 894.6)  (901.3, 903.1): 1.03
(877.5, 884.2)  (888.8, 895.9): 0.96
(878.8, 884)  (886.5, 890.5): 0.94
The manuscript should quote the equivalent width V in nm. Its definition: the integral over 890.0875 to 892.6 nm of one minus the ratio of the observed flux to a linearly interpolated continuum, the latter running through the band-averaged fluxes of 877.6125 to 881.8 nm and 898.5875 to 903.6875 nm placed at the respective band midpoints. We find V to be 0.051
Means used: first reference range 5.41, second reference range 5.53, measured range 5.37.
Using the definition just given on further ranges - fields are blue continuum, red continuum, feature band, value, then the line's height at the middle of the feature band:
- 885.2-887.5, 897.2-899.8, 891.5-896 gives -0.153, 5.31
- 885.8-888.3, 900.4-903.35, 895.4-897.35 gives -0.082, 5.48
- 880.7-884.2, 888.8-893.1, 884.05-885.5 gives 0.084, 5.74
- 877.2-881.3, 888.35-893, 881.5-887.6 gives -0.256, 5.4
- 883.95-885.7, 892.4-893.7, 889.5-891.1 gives 0.099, 5.4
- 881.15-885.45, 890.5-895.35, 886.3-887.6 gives 0.079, 5.63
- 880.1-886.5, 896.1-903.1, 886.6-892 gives 0.226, 5.62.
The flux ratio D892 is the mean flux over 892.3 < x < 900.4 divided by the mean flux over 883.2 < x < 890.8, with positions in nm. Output 1.02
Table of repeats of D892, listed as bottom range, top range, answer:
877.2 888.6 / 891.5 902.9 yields 1.00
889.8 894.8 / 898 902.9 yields 1.03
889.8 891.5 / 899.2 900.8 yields 1.13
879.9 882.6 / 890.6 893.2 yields 0.97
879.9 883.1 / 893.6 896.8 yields 0.95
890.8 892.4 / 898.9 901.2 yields 1.04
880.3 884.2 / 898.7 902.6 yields 0.95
